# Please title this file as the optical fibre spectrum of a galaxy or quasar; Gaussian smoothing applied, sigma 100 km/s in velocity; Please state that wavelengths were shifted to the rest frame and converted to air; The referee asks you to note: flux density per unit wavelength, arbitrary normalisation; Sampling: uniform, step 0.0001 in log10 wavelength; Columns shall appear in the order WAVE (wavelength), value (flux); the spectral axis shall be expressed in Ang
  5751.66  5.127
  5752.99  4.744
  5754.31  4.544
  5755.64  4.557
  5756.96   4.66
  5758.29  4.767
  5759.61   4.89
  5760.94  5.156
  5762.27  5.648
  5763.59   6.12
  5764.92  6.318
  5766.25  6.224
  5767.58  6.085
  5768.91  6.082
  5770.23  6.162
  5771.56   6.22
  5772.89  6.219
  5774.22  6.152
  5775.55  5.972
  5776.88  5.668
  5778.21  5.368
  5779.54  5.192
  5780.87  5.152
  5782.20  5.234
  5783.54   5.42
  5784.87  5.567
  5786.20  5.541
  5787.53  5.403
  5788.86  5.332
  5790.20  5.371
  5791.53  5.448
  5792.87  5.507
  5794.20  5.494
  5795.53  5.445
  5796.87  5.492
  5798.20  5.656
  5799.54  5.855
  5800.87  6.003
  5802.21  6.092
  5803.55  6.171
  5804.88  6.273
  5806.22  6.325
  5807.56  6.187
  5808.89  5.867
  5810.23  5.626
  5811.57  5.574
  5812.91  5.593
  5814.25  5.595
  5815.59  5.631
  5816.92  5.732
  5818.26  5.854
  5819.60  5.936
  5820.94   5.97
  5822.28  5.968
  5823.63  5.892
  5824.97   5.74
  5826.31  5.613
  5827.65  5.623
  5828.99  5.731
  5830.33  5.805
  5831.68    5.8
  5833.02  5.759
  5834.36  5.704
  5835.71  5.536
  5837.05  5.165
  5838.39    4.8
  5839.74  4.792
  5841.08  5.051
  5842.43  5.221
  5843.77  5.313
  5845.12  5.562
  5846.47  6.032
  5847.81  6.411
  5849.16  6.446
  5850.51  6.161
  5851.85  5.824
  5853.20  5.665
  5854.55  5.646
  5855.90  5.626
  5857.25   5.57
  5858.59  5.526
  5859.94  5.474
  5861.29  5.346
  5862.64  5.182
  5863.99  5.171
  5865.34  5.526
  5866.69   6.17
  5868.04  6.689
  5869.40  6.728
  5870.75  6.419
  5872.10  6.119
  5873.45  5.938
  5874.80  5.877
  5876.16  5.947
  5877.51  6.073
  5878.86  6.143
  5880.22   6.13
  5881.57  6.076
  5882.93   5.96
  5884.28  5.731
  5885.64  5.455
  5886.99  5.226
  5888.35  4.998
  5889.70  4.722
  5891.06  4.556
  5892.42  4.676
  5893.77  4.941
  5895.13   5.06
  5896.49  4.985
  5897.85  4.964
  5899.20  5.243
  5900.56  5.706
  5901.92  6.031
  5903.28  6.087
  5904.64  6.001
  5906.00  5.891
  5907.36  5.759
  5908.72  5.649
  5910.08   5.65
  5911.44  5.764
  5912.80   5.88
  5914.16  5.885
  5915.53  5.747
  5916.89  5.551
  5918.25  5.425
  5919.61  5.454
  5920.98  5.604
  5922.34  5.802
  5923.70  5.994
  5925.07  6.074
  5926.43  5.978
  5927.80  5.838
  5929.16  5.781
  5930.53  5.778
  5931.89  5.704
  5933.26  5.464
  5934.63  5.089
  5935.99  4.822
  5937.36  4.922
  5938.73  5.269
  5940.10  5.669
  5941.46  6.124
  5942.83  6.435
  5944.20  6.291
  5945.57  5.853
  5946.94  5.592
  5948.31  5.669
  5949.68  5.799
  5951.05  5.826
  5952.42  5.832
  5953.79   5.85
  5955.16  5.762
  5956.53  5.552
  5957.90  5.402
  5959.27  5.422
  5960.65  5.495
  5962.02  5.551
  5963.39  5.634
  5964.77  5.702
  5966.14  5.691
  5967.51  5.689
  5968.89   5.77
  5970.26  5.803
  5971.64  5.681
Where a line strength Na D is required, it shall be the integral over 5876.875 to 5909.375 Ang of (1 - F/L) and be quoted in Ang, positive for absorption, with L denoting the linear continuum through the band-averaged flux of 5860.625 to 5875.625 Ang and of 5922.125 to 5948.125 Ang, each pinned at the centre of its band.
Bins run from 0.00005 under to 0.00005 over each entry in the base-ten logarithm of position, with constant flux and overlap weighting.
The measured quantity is 1.9 Ang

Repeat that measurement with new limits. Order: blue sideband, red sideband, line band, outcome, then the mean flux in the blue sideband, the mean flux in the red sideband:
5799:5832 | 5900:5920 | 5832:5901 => 2.6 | 5.86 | 5.77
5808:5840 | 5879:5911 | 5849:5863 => -0.2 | 5.65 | 5.47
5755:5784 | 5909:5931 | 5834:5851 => 0.4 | 5.61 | 5.76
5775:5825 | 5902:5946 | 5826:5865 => 0.9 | 5.69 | 5.73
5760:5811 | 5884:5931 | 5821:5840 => 0.3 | 5.76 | 5.54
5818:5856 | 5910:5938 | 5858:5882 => -1.1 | 5.68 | 5.63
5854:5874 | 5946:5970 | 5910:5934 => -0.1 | 5.81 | 5.67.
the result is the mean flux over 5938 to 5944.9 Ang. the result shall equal 5.95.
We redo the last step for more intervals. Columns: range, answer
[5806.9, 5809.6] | 6.03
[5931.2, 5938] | 5.2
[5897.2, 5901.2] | 5.31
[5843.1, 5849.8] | 5.95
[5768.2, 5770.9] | 6.13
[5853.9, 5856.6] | 5.63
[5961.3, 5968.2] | 5.66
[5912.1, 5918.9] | 5.7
